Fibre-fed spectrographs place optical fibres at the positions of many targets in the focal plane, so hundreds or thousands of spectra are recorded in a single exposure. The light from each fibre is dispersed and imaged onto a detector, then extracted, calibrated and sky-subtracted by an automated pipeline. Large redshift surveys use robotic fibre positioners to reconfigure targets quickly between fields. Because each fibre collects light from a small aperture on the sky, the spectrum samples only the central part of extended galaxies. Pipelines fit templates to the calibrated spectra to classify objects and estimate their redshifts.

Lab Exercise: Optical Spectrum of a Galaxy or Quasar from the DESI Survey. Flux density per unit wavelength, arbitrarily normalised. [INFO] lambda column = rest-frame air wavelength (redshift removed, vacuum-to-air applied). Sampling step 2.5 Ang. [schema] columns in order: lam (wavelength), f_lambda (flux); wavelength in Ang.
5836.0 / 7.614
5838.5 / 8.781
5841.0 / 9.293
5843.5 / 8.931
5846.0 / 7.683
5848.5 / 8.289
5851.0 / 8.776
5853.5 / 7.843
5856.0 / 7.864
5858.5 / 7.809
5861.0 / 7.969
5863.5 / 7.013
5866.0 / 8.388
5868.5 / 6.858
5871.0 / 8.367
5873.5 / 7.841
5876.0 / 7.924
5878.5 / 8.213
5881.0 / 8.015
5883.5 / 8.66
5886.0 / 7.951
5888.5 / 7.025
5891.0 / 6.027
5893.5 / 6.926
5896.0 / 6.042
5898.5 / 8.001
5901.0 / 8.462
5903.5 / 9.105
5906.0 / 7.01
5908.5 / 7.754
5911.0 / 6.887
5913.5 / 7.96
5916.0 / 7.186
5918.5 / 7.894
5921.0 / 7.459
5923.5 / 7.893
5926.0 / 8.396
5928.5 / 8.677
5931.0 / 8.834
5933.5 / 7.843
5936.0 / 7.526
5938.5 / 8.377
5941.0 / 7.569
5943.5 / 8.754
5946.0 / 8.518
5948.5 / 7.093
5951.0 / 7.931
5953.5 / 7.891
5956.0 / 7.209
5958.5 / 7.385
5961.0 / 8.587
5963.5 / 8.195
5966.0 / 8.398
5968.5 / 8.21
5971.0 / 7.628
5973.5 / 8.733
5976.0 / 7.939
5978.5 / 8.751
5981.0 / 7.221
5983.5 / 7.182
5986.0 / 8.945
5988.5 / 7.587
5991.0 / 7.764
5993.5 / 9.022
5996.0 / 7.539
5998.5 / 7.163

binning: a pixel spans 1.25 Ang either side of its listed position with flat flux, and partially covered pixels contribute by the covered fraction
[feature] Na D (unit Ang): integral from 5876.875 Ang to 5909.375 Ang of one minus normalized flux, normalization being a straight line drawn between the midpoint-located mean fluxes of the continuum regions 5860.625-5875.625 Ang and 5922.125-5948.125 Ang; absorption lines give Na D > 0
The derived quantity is 1.1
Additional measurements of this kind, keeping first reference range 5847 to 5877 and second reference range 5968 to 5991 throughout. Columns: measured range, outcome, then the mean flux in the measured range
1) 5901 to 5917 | 0.5 Ang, 7.72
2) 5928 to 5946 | -0.6 Ang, 8.23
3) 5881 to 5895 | 1.0 Ang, 7.36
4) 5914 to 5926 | 0.4 Ang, 7.71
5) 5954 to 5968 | 0.0 Ang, 7.97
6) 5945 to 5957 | 0.4 Ang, 7.72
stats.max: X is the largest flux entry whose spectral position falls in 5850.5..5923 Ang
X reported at 9.105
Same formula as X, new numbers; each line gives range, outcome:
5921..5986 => 8.945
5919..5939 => 8.834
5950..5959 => 7.931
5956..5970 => 8.587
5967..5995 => 9.022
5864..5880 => 8.388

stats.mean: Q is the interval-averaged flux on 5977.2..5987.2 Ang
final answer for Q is 8.02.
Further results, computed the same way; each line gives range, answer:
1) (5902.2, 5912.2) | 7.7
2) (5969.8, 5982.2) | 8.06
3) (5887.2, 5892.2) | 6.55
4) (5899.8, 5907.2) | 8.2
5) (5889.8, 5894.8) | 6.48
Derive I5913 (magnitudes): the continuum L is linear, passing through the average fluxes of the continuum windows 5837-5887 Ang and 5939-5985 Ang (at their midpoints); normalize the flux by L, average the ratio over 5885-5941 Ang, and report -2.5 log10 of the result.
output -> 0.05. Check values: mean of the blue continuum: 8.12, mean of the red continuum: 7.97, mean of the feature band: 7.69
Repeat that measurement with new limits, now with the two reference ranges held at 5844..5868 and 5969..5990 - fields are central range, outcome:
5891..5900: 0.157 mag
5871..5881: -0.011 mag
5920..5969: -0.007 mag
